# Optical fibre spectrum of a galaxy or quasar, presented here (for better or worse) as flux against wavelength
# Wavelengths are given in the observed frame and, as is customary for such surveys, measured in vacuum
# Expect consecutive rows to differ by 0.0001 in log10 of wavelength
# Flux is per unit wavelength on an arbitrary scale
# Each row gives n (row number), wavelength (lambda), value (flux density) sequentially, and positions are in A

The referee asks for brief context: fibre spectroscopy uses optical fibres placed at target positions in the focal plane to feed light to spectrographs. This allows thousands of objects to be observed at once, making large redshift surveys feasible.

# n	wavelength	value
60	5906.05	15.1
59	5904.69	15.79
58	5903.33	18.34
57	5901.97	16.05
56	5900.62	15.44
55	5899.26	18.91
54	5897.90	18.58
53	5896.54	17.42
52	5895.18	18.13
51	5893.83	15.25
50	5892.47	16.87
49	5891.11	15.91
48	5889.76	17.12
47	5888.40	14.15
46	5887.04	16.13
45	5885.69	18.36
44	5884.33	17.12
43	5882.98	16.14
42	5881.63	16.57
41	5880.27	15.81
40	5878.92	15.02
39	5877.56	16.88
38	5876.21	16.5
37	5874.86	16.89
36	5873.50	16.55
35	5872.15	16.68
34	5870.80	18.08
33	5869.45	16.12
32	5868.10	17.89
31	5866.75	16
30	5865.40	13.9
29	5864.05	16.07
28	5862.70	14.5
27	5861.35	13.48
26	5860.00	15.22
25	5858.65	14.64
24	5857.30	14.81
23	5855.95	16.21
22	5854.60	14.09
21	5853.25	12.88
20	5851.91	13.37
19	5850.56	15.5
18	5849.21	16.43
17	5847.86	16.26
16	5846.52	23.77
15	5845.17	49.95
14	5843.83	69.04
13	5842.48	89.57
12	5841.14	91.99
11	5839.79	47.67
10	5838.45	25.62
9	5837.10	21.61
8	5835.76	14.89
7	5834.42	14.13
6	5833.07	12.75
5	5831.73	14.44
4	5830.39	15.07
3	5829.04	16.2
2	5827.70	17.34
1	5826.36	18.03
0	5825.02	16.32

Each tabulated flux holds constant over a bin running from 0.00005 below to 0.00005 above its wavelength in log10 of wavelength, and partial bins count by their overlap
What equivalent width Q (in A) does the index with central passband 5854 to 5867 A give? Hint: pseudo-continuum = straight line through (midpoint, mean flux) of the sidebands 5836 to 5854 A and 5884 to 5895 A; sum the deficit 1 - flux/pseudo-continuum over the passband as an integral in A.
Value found 6.54 A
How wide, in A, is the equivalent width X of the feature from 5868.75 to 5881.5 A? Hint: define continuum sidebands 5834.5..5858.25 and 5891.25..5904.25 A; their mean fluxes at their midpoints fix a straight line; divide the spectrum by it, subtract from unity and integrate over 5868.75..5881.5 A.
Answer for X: 3.8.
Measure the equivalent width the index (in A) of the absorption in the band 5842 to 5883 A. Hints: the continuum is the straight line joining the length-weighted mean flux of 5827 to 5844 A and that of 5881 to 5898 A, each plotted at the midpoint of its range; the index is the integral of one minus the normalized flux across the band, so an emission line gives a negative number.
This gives 7.90 A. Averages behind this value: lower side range 33.6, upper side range 16.7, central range 20.9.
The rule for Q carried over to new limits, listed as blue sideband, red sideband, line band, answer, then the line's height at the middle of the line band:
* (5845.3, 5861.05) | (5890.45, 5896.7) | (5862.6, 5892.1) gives 0.7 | 16.7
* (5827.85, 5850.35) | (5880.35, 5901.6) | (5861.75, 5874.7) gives 4.1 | 23.9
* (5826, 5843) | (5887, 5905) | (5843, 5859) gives 2.0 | 26.8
